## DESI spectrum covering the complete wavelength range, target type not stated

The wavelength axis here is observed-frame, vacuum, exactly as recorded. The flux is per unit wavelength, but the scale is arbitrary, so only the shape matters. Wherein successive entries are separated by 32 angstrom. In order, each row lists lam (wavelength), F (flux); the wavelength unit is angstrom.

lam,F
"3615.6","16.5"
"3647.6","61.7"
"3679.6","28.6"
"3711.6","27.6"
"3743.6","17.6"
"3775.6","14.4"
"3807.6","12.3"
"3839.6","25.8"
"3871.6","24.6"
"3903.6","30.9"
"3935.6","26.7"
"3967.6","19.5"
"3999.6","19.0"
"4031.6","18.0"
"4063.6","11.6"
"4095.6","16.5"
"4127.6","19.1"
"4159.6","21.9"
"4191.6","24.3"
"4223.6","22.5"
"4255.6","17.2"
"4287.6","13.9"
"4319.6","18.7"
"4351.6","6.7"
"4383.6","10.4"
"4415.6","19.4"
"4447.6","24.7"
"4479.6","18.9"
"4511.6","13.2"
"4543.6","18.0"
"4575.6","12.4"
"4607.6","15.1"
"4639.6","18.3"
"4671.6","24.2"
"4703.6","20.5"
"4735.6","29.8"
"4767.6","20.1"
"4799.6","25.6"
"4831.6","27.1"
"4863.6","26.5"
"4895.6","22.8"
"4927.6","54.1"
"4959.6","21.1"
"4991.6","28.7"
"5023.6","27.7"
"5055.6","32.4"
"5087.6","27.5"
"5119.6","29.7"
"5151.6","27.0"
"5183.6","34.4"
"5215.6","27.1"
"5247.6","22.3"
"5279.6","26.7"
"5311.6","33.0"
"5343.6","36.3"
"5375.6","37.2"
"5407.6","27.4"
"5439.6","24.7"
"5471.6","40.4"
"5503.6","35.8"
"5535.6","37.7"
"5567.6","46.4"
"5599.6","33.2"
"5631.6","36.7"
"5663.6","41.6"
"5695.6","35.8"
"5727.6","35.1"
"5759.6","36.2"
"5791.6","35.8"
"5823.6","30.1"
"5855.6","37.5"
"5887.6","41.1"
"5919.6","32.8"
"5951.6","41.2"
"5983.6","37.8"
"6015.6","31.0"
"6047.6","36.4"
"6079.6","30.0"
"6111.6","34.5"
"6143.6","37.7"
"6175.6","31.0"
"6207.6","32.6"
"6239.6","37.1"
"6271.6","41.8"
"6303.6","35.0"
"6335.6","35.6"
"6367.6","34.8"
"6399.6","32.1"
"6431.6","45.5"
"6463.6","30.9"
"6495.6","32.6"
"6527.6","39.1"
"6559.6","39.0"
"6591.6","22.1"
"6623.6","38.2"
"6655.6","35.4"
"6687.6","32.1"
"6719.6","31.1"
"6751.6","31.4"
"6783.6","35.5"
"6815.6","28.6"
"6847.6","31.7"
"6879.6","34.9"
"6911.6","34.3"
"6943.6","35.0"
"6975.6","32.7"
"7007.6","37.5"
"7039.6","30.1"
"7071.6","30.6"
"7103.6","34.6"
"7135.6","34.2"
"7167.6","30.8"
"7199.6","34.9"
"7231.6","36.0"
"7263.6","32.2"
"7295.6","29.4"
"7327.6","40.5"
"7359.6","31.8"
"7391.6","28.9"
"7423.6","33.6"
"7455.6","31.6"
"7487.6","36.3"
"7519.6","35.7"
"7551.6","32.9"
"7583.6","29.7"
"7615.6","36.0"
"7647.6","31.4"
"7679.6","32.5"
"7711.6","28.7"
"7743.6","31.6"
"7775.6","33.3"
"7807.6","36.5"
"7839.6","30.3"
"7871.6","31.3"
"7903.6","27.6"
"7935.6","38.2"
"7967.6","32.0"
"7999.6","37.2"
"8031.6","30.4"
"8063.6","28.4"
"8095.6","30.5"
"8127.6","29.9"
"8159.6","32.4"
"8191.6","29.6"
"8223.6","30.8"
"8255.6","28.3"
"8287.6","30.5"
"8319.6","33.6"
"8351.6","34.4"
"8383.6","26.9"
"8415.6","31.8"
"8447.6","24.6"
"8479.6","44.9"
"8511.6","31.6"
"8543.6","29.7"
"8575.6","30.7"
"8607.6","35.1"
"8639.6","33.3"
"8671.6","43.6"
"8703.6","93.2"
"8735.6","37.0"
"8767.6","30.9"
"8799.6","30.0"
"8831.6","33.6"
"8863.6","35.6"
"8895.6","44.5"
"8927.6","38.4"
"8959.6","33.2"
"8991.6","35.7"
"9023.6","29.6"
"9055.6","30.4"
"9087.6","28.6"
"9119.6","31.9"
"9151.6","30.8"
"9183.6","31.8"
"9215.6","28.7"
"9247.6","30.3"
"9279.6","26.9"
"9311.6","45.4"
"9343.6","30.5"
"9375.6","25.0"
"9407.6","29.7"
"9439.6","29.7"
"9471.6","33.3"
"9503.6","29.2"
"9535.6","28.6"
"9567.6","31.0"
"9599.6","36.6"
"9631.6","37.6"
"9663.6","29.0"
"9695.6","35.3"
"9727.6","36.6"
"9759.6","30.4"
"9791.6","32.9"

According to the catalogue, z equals 0.32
